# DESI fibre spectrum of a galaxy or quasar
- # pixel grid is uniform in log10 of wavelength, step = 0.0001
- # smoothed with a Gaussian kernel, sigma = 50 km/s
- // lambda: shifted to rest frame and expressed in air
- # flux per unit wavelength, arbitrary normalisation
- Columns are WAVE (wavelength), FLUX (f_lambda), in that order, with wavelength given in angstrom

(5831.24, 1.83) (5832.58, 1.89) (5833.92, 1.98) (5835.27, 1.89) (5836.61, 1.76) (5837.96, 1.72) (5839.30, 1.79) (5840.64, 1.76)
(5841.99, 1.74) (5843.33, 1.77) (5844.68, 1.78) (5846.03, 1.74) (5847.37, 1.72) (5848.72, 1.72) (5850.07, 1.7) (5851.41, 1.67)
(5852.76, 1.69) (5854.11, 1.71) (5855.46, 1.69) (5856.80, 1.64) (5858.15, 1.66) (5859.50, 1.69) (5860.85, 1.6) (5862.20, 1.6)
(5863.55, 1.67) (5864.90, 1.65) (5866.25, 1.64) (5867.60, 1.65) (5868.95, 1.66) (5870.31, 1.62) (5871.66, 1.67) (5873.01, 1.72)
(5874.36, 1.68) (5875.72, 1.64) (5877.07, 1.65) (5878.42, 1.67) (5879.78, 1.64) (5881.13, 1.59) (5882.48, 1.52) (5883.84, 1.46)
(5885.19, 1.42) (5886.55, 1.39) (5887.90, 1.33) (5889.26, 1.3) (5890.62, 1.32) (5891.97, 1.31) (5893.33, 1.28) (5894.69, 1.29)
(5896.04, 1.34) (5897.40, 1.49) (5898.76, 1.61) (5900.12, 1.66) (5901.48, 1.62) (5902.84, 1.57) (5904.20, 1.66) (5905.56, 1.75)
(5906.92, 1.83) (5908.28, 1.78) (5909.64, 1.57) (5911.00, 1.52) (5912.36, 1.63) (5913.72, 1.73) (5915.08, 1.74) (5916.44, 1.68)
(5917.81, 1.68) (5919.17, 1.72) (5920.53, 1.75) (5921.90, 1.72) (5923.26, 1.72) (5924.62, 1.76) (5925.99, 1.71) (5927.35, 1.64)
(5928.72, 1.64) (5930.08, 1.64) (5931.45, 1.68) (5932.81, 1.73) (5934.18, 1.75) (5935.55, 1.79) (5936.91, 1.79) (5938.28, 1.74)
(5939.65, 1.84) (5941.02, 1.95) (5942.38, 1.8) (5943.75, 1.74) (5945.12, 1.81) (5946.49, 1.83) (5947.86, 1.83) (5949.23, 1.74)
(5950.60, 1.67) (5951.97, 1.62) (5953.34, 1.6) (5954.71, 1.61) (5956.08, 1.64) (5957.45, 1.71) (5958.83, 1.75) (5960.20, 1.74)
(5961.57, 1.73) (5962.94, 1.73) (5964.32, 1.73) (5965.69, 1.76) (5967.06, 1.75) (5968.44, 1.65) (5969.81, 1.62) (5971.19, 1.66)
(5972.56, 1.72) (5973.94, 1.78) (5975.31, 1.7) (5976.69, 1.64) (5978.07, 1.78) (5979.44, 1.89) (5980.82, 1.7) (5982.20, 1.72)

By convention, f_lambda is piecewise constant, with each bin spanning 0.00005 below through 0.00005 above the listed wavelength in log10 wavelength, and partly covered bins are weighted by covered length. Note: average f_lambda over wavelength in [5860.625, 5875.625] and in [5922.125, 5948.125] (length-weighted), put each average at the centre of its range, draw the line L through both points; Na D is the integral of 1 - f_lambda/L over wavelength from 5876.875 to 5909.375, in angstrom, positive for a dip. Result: 3.3 angstrom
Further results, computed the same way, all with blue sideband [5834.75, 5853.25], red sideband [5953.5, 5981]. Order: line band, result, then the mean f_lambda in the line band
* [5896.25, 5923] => 0.99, 1.66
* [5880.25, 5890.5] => 1.81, 1.43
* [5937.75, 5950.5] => -0.63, 1.8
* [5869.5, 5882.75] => 0.71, 1.64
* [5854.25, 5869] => 0.76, 1.65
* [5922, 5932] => 0.22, 1.69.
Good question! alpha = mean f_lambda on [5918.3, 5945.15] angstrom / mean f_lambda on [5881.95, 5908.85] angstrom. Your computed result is 1.17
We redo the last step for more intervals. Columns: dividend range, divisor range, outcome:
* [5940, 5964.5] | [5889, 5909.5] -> 1.14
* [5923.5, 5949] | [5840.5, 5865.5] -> 1.04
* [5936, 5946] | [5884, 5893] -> 1.34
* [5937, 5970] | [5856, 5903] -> 1.12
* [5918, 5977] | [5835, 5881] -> 1.02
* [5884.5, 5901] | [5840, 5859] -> 0.82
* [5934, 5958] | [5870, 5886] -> 1.09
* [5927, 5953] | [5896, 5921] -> 1.06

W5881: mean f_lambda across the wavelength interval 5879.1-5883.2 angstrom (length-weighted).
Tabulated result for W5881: 1.58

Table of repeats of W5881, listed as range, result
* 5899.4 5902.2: 1.64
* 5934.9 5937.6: 1.79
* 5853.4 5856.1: 1.7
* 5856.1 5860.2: 1.67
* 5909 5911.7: 1.55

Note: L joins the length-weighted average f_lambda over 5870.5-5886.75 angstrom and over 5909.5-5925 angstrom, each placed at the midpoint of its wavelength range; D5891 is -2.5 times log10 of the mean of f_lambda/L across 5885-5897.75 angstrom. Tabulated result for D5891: 0.209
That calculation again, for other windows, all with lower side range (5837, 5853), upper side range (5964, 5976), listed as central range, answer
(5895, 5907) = 0.08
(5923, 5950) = -0.03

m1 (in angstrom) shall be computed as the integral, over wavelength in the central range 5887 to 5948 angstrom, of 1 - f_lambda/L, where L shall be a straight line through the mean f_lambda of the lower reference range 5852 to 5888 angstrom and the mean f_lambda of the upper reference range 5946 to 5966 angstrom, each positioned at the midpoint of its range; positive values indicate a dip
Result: 0.8 angstrom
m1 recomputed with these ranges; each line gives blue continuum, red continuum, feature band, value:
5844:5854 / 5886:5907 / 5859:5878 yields -0.4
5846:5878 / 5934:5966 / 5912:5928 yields 0.1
